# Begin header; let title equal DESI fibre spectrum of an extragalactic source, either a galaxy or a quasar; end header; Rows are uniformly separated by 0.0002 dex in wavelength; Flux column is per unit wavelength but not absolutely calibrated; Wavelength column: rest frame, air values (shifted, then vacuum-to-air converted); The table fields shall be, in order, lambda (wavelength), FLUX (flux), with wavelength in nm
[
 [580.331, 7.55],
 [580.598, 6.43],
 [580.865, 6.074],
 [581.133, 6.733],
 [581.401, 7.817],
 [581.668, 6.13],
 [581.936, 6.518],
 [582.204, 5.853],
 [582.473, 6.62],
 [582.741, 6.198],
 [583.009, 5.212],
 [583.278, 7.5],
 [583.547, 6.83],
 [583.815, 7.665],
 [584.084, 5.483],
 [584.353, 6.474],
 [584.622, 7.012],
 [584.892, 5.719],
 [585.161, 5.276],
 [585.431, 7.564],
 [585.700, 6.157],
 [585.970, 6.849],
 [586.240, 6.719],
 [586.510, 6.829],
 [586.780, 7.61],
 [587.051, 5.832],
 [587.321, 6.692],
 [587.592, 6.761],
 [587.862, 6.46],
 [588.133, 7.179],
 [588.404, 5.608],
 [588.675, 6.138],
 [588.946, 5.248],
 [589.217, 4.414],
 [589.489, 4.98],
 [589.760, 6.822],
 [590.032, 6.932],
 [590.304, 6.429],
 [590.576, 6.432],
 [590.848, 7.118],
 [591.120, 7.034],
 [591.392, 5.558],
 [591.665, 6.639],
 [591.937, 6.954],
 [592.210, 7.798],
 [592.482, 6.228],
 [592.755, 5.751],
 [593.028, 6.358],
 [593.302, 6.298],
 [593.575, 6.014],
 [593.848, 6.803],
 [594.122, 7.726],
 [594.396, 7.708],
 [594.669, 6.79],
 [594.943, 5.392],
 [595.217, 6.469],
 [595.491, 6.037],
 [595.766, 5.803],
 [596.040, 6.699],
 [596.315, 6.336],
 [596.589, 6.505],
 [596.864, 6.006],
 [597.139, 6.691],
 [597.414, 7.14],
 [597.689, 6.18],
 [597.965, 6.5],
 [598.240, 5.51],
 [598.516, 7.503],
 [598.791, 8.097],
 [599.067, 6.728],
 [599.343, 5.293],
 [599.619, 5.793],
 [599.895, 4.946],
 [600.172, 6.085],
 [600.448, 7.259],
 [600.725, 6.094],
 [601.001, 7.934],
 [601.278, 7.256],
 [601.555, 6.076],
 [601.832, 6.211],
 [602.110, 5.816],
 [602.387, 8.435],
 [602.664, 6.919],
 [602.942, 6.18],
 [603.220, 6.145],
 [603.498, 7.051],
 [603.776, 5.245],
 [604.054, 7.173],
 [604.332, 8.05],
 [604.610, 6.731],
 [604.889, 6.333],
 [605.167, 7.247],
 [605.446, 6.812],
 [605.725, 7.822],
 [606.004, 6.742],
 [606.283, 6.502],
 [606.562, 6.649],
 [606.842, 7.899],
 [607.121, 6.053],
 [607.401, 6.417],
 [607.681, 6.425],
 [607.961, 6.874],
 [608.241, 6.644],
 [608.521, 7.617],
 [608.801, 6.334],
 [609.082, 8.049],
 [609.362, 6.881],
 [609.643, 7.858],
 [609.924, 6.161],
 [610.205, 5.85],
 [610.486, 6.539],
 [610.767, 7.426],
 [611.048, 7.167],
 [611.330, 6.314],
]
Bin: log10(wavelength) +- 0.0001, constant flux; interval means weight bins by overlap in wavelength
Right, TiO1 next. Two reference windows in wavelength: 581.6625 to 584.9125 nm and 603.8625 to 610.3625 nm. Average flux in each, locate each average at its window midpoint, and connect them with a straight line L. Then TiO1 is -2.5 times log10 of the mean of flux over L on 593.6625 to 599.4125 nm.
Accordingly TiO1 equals 0.019 mag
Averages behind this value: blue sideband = 6.43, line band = 6.58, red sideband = 6.9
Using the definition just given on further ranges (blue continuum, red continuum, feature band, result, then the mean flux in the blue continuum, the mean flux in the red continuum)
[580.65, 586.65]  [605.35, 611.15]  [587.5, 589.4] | 0.11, 6.51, 6.89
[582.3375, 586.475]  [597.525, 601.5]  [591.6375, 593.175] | -0.02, 6.49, 6.51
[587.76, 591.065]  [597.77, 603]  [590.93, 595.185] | -0.05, 6.16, 6.56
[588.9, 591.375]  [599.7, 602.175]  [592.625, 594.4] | -0.06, 6.16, 6.41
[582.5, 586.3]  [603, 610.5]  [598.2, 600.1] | 0.07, 6.48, 6.82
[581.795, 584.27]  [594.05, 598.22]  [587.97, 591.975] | 0.04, 6.43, 6.48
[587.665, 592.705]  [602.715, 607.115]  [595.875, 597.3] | 0.02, 6.33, 6.82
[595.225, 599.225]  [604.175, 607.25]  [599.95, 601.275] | -0.01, 6.54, 6.99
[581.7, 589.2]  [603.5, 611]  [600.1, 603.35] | 0.01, 6.41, 6.87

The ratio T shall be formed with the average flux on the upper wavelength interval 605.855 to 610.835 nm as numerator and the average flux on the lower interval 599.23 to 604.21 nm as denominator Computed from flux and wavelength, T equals 1.06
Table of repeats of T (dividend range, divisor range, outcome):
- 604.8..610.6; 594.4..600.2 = 1.08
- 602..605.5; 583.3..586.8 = 1.02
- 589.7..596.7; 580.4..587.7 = 1.00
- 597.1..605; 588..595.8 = 1.04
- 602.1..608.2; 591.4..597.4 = 1.05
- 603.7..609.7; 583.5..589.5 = 1.09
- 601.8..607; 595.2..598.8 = 1.06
